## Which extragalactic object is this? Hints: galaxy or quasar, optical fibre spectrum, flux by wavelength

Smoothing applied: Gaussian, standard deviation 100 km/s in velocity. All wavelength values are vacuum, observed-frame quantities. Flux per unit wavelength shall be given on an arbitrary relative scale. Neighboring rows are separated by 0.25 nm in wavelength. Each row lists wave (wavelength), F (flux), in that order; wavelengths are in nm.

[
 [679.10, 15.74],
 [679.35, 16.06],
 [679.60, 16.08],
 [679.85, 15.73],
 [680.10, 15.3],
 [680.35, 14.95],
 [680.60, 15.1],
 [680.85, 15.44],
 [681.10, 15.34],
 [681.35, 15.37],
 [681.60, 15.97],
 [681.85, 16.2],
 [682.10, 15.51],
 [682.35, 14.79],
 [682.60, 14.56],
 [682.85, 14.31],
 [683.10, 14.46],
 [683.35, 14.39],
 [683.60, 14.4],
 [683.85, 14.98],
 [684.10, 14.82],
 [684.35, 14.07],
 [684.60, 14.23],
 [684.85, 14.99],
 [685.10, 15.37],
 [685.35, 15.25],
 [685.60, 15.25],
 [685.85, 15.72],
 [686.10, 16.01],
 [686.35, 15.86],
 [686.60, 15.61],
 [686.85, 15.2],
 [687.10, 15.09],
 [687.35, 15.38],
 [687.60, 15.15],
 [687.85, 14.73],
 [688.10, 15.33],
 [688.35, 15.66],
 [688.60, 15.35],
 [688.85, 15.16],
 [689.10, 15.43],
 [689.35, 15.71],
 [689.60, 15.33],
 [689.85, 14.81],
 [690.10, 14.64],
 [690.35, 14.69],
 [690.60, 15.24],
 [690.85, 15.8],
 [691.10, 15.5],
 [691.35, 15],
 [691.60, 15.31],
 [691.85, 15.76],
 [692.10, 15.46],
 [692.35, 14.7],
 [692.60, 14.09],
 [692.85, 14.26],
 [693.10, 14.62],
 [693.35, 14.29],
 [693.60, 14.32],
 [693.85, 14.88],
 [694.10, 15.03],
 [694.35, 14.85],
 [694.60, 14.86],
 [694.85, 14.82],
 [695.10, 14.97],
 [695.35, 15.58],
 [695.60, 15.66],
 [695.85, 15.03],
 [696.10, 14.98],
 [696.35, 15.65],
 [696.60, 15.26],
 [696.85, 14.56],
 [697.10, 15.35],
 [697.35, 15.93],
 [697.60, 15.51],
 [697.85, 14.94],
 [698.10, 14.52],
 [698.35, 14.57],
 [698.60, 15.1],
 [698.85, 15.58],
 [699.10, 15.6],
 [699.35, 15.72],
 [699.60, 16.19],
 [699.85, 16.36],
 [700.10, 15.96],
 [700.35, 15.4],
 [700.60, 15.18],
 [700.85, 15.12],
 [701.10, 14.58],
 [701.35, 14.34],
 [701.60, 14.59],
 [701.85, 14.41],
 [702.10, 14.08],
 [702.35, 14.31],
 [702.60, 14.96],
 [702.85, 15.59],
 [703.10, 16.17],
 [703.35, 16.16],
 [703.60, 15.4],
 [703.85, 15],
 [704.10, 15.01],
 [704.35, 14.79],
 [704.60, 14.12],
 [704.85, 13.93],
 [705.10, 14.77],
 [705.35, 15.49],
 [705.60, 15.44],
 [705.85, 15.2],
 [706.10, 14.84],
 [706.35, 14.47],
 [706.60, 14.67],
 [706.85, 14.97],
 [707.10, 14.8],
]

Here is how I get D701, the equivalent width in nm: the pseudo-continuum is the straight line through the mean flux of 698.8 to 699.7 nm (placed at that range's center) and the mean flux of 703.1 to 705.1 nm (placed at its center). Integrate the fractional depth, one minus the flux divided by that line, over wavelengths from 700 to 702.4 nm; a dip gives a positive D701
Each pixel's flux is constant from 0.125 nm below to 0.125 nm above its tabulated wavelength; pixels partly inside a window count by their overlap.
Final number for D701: 0.10 nm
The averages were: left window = 15.8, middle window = 14.8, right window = 15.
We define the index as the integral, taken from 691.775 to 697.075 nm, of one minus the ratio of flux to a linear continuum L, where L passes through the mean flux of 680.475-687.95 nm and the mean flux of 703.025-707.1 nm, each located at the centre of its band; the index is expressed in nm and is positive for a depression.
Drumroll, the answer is 0.05 nm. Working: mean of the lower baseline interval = 15.1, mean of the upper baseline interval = 15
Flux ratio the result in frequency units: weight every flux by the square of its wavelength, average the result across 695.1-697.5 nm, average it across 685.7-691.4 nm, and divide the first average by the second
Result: 1.0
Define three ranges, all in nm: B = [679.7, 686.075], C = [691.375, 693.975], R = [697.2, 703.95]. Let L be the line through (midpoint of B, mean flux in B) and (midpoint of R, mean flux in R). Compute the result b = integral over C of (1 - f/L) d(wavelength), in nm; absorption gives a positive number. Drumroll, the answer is 0.07 nm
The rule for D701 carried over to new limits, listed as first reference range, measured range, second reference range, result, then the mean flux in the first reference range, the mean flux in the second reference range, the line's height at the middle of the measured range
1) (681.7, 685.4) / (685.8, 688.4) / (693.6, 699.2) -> -0.089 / 14.8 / 15.1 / 14.9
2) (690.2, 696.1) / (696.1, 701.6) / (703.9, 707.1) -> -0.139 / 15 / 14.8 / 14.9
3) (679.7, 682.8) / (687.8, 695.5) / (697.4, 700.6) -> 0.181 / 15.3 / 15.5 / 15.4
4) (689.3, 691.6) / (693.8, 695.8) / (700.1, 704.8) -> 0.002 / 15.2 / 15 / 15.1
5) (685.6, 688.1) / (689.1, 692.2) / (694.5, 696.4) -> 0.006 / 15.4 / 15.2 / 15.3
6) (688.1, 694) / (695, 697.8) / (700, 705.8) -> -0.053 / 15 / 15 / 15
